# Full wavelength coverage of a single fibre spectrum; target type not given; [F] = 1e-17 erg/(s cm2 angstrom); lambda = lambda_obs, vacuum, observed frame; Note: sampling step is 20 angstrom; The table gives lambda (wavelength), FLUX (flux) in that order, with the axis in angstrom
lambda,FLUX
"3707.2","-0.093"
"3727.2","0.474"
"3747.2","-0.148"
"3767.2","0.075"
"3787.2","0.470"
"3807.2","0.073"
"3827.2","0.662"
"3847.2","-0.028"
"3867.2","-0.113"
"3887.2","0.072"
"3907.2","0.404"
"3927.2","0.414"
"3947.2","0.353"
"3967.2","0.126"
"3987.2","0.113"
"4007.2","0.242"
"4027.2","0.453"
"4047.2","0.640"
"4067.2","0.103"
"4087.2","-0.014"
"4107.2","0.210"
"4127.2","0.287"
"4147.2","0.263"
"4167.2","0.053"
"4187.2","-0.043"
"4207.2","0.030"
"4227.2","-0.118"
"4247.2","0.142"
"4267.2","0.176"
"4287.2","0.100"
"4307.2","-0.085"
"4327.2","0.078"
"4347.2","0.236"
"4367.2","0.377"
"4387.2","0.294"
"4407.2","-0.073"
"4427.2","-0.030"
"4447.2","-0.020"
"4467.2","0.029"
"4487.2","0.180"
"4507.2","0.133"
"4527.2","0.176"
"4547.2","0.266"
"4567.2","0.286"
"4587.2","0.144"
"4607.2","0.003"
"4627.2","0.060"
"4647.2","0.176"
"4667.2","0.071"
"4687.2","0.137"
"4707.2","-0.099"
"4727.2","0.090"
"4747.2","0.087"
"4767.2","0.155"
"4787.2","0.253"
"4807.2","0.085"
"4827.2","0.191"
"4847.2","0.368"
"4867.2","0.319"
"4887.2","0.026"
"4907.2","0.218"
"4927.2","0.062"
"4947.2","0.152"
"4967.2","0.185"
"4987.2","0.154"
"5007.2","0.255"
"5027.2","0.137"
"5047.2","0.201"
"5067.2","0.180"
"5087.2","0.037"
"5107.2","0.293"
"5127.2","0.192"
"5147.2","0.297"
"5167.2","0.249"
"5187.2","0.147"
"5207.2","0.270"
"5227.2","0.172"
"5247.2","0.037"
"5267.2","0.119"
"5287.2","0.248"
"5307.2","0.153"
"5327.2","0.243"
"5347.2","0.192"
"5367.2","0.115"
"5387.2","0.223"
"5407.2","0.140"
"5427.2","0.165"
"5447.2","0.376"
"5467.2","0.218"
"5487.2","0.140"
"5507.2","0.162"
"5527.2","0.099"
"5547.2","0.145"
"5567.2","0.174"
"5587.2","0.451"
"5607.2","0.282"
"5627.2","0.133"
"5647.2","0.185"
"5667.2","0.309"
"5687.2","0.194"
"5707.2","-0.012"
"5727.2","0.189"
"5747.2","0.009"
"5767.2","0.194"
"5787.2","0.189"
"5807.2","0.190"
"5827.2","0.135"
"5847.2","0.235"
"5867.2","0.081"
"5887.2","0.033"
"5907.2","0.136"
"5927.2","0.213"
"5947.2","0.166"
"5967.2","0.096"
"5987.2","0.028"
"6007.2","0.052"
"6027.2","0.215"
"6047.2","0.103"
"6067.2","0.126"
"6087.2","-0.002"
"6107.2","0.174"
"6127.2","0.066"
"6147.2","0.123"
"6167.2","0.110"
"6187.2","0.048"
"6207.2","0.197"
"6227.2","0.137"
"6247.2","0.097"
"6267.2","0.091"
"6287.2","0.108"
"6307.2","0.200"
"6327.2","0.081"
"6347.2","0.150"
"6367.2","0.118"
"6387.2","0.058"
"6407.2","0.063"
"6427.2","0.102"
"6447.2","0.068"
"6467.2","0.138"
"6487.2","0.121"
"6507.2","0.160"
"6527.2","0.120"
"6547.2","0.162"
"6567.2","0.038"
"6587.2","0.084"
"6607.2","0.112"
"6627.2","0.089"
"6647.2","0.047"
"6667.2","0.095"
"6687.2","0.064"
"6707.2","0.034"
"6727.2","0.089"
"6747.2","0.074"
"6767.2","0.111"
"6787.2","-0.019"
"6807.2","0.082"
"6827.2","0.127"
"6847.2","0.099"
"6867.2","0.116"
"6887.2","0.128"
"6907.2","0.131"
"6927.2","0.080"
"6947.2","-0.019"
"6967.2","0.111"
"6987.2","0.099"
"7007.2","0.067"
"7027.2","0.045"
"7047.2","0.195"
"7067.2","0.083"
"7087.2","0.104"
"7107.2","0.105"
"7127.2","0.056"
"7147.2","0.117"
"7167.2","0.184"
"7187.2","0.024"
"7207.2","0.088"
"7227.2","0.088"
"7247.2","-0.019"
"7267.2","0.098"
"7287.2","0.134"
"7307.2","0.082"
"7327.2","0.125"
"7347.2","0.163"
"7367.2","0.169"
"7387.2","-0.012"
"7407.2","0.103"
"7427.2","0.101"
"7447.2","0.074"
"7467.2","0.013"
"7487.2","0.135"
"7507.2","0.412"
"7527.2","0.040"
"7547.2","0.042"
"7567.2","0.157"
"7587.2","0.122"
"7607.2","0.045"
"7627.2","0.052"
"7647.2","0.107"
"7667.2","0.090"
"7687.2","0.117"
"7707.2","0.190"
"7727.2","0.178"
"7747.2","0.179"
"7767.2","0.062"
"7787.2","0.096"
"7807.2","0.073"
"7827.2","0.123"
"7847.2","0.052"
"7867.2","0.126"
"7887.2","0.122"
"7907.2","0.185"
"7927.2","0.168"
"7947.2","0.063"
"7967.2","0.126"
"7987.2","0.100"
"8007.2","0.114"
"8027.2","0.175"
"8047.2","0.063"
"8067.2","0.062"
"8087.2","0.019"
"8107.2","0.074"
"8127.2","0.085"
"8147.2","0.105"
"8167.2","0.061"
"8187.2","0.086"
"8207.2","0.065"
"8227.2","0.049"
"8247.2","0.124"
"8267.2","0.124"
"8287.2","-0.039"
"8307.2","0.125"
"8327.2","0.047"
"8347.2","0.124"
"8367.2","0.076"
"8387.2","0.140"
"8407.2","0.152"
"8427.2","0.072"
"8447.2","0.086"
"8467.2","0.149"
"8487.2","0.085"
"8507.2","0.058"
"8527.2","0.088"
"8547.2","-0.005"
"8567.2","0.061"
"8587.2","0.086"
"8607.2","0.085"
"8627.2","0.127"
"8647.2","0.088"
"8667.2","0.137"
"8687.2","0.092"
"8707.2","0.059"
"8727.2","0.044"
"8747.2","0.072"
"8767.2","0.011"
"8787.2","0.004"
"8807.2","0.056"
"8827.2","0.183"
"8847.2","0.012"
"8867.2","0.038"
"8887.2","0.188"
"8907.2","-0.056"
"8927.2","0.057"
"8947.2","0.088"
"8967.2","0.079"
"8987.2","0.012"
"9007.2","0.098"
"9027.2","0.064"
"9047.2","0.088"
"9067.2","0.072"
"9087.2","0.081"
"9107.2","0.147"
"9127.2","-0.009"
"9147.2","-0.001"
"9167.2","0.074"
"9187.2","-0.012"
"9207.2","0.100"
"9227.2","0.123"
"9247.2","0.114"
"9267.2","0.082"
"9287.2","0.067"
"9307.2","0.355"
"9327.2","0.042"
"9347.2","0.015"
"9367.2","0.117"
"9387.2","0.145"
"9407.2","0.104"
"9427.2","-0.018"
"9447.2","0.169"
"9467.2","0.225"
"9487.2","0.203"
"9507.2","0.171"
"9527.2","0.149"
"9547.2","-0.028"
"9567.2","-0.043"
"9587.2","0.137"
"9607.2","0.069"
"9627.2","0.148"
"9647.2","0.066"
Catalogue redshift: 0.144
